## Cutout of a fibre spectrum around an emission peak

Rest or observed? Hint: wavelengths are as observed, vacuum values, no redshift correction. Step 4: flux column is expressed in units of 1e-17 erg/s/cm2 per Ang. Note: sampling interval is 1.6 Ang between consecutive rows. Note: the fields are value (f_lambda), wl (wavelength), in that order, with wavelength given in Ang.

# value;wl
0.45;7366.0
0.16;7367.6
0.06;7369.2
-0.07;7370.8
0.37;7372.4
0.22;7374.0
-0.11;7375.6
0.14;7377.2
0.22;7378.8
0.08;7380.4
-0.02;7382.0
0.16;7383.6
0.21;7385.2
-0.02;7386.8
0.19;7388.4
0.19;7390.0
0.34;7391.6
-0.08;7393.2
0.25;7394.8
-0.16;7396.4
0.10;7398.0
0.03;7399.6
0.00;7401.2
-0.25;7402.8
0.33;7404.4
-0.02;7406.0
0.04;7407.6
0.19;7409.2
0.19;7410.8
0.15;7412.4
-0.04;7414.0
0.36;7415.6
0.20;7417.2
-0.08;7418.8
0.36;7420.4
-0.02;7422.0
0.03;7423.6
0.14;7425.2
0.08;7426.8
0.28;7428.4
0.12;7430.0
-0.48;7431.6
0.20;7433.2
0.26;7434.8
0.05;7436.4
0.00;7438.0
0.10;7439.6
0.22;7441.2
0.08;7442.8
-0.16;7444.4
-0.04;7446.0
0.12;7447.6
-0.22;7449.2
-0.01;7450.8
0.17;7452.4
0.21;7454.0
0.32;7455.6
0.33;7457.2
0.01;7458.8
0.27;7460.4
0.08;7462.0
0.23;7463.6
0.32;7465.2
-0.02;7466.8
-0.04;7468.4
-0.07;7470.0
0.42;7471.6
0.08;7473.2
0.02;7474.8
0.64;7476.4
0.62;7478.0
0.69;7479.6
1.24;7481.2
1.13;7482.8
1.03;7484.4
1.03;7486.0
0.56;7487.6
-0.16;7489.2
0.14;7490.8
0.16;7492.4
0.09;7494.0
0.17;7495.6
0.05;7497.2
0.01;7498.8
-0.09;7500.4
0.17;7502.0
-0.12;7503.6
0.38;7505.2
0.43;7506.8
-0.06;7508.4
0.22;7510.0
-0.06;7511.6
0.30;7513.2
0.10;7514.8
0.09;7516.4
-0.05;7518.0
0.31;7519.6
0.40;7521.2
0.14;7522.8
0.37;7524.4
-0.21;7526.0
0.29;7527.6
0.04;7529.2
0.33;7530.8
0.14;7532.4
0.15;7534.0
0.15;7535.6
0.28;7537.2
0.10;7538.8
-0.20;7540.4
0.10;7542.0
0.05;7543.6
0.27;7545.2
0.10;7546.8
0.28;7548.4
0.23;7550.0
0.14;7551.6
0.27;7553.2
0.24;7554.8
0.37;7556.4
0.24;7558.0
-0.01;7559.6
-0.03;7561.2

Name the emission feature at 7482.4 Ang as [O II] 3727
